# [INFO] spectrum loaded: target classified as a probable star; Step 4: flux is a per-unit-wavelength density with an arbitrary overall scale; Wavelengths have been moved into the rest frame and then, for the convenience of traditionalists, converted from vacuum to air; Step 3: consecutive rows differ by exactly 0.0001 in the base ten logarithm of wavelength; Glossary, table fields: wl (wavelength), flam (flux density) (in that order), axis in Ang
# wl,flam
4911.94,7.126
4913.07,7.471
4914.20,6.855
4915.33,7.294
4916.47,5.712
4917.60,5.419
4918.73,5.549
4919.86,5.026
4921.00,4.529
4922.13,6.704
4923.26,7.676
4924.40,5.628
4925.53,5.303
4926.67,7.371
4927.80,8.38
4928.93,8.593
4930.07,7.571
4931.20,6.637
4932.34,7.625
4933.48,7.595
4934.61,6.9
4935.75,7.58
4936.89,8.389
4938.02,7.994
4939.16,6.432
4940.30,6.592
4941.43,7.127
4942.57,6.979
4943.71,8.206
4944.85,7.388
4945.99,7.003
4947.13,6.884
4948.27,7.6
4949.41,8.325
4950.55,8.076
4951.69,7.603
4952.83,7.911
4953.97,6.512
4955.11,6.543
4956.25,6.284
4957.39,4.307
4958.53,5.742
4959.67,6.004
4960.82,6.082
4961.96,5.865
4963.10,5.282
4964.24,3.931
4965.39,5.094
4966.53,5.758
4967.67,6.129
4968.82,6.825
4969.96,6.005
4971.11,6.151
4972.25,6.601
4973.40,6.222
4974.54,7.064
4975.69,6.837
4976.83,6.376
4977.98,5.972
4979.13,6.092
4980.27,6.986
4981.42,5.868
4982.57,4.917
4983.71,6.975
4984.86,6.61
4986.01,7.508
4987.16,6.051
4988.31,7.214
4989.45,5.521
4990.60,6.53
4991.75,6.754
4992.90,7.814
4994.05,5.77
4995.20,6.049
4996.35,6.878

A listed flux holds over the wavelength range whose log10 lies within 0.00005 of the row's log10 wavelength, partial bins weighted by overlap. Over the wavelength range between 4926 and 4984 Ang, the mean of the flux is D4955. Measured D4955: 6.72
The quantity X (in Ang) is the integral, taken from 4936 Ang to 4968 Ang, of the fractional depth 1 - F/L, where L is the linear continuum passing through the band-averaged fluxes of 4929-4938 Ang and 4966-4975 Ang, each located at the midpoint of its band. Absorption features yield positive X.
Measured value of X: 1.5 Ang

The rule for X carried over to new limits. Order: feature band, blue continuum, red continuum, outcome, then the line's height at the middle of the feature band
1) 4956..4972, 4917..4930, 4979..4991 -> 1.8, 6.41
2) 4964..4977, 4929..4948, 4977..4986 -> 0.8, 6.56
